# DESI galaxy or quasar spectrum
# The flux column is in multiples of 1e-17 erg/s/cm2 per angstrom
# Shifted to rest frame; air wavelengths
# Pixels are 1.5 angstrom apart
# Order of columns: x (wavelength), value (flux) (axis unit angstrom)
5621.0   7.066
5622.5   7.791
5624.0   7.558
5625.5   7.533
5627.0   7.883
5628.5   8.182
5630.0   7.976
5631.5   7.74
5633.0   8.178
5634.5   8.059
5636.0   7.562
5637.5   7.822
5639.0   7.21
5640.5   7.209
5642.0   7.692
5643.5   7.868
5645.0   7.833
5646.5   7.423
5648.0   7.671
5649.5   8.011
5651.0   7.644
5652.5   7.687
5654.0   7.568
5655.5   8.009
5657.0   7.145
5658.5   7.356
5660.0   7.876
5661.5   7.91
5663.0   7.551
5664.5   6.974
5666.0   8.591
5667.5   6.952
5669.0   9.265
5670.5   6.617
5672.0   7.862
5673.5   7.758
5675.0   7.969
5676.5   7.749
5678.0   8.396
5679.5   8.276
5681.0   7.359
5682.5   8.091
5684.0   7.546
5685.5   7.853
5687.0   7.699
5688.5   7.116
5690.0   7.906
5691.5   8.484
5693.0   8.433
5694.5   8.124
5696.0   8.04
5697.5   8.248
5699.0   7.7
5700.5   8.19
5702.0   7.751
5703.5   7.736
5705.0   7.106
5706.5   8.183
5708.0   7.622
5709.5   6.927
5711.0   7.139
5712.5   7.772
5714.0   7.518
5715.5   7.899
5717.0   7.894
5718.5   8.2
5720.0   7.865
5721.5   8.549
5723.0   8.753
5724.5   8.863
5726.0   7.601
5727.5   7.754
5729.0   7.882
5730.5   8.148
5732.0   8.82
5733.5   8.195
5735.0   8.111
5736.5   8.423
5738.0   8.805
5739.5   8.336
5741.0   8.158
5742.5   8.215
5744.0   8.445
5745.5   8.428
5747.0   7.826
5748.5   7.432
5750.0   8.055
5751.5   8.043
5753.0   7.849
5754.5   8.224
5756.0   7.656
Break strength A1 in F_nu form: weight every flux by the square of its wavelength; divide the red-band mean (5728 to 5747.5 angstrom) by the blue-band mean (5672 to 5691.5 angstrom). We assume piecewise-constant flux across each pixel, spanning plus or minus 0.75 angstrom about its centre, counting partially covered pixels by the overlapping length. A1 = 1.08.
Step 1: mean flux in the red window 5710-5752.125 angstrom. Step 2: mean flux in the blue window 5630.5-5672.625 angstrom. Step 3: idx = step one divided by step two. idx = 1.1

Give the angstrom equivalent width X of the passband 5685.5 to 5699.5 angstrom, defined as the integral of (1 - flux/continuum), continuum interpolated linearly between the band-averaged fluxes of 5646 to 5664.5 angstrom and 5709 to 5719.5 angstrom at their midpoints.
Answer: -0.6 angstrom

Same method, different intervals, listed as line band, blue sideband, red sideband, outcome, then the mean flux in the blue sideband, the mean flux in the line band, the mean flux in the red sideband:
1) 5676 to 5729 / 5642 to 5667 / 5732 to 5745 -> 1.17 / 7.69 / 7.9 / 8.37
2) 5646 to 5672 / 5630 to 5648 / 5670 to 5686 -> 0.25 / 7.7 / 7.67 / 7.79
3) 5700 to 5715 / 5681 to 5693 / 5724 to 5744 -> 0.79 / 7.82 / 7.59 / 8.25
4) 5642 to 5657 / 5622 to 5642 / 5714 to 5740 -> 0.23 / 7.74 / 7.71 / 8.22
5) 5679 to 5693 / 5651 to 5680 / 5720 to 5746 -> 0.15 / 7.76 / 7.84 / 8.31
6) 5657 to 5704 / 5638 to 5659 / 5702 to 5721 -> -1.26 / 7.6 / 7.84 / 7.67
